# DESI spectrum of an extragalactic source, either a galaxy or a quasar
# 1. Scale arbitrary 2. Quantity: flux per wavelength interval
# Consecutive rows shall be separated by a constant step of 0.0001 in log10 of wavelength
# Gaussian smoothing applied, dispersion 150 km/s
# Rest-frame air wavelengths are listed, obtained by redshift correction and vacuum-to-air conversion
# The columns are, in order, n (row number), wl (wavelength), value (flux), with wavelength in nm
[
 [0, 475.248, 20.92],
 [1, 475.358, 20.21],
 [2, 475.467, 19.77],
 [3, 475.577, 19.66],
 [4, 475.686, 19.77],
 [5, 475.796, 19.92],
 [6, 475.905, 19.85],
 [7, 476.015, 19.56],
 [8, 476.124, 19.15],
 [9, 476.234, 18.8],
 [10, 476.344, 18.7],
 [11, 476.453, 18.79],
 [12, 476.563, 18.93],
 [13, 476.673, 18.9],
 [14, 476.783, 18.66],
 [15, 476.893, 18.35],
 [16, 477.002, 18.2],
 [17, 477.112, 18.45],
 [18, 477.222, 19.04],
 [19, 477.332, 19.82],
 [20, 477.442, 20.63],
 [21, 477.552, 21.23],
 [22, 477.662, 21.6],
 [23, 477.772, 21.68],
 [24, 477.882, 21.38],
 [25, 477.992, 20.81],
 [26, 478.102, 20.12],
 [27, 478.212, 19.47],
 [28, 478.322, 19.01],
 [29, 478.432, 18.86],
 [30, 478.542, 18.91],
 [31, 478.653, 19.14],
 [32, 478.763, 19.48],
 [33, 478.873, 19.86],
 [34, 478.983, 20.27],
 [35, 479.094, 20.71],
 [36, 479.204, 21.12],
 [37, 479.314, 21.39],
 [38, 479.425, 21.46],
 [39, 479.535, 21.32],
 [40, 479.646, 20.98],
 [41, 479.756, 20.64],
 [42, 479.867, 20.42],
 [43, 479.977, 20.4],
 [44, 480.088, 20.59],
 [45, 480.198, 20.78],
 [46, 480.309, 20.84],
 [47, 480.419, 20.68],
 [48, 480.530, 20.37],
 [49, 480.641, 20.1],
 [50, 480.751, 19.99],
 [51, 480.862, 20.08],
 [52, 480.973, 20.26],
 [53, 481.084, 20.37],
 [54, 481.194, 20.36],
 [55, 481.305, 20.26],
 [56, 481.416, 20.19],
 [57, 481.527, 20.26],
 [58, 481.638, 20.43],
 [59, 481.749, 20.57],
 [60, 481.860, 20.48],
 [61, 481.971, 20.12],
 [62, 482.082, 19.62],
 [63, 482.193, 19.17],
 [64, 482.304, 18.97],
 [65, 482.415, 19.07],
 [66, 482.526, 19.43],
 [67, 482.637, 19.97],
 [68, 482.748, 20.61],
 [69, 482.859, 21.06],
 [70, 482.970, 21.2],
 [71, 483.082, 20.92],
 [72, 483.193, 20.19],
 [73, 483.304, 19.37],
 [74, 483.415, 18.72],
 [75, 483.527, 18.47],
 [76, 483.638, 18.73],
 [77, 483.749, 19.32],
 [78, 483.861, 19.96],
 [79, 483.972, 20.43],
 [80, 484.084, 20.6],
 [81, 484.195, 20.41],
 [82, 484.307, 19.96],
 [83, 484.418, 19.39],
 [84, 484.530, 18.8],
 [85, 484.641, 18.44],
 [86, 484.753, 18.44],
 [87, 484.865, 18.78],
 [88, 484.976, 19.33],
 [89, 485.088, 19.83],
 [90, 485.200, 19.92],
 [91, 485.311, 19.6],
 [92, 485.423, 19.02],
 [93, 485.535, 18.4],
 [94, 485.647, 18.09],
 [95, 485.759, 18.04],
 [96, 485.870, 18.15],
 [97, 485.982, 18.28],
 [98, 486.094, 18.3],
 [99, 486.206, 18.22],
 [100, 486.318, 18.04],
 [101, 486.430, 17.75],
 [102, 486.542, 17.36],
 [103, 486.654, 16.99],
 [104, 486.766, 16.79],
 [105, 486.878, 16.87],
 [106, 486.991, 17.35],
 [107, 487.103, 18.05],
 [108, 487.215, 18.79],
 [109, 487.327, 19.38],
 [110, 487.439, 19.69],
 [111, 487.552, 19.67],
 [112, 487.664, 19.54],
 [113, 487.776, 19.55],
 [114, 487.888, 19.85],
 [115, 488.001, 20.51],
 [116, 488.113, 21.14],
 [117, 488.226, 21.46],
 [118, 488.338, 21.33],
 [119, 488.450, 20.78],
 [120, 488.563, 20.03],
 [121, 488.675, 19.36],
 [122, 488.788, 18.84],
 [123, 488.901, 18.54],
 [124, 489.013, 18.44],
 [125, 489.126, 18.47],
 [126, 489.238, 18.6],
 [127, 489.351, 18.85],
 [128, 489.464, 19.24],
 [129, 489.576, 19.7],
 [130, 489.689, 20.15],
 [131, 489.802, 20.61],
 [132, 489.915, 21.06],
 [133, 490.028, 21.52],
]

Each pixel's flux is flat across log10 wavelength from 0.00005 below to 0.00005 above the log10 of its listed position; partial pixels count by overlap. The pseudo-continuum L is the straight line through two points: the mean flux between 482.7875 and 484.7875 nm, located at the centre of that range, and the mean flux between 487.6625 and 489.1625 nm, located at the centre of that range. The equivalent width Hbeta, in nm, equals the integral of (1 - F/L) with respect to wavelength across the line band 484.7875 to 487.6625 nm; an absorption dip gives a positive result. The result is 0.20 nm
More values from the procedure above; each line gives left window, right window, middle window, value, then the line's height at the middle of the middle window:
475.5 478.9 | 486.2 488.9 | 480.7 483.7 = -0.10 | 19.3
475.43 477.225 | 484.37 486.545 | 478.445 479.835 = -0.11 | 18.9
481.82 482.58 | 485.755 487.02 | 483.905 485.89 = -0.10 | 18.3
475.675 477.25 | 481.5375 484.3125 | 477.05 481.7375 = -0.22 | 19.4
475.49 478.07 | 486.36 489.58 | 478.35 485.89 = -0.20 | 19.4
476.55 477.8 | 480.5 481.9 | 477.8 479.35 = -0.02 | 19.8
